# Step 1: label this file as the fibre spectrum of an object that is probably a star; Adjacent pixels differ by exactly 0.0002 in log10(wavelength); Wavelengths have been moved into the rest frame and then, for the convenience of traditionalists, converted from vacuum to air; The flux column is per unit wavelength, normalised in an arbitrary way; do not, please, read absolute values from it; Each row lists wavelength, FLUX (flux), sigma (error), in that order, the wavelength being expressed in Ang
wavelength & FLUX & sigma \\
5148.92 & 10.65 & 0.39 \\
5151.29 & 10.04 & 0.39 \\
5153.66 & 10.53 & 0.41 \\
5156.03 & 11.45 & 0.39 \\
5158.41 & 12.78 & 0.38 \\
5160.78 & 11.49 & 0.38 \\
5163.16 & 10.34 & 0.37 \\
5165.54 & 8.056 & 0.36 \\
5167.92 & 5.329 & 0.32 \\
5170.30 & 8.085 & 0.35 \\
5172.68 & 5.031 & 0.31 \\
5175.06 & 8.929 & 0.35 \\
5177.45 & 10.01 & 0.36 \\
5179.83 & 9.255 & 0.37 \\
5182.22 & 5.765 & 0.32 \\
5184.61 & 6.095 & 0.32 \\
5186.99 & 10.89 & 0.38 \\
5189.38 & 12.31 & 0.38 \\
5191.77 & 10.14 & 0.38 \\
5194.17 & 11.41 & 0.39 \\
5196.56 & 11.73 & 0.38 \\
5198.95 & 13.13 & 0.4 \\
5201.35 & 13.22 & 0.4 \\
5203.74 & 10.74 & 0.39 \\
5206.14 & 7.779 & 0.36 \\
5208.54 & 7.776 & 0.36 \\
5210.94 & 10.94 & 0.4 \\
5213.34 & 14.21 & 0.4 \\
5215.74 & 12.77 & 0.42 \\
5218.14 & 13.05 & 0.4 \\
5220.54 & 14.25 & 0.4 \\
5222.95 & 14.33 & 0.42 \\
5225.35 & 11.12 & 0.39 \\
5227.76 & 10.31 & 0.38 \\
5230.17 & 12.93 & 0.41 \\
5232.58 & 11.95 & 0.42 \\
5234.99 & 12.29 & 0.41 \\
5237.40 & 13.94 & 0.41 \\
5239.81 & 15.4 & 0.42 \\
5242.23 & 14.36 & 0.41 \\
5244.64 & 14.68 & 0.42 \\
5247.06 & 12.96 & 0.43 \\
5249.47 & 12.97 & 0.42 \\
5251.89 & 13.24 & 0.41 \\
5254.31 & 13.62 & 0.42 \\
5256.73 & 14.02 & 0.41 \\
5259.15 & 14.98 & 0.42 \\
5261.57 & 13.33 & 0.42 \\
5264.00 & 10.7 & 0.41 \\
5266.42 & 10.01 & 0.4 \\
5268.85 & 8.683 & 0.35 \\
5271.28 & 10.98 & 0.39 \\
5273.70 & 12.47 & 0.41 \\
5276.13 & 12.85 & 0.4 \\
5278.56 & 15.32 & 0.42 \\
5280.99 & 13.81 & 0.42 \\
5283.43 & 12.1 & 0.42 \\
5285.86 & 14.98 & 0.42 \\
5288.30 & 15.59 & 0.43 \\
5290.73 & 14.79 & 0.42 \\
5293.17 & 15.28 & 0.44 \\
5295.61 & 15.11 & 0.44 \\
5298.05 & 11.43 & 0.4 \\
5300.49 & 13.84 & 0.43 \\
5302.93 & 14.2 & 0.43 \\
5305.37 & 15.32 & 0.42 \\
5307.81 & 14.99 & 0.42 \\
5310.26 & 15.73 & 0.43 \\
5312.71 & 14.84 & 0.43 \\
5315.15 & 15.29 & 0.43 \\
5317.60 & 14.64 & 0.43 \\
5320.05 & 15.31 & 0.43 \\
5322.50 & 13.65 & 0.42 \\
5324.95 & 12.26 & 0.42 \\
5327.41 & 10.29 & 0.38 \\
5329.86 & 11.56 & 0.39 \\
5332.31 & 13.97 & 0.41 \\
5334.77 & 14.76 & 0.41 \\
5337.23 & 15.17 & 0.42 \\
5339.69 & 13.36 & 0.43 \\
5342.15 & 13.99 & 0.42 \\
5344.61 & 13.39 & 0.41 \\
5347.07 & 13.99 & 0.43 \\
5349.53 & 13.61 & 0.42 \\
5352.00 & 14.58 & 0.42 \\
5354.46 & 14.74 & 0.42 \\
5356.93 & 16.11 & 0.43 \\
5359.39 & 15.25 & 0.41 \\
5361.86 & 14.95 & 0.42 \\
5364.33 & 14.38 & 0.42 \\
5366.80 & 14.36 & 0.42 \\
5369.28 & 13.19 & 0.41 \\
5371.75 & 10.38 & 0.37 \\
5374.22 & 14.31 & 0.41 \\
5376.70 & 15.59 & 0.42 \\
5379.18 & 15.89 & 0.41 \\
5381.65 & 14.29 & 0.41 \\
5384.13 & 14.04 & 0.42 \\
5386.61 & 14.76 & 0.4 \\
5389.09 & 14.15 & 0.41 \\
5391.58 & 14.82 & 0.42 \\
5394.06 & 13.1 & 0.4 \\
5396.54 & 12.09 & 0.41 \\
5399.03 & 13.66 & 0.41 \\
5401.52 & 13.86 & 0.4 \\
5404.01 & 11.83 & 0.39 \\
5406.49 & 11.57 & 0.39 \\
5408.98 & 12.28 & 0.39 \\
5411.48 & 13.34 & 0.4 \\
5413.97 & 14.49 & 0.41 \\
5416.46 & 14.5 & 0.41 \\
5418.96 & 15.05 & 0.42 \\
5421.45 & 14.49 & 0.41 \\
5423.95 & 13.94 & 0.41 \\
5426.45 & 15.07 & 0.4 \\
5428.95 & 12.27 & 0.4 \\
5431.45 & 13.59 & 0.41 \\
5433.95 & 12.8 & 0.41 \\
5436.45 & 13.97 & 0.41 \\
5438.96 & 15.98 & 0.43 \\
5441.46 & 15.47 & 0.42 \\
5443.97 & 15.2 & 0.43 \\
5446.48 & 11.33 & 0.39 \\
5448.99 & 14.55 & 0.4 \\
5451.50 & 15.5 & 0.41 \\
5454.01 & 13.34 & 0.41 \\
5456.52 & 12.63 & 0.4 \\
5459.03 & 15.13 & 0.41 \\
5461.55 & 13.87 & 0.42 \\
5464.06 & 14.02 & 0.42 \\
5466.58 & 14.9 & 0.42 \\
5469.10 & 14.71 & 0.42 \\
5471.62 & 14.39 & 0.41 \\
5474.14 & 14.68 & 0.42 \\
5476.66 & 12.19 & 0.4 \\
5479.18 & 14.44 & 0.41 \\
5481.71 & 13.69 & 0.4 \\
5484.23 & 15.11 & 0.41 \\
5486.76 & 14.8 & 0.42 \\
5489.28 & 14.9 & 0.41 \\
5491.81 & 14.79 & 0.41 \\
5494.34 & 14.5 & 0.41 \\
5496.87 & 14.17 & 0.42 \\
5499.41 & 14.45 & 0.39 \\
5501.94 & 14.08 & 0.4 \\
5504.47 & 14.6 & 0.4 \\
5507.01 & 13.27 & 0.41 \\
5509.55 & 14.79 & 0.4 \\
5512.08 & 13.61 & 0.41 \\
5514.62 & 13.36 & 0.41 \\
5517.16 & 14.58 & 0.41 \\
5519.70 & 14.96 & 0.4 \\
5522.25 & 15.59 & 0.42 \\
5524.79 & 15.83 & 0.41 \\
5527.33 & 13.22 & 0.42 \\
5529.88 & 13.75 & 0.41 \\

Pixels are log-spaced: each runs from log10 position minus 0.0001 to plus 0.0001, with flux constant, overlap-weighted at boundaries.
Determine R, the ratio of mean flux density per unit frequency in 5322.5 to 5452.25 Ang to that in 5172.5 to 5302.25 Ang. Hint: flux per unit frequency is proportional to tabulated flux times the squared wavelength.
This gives 1.20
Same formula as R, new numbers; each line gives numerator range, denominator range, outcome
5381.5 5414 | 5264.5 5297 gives 1.06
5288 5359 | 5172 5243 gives 1.32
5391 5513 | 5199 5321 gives 1.14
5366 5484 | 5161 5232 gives 1.46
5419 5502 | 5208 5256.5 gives 1.20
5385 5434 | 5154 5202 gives 1.52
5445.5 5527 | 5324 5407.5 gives 1.08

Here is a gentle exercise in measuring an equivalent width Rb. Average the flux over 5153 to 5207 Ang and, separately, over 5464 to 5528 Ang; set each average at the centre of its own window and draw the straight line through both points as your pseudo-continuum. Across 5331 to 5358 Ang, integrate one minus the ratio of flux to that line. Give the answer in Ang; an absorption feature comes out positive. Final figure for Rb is -4.7 Ang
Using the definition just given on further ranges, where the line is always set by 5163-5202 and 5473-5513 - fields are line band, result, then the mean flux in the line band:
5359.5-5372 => -1.66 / 13.8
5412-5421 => -1.04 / 14.6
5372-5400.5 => -3.52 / 14.1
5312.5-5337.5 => -4.57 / 13.7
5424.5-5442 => -1.04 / 14.1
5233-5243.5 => -3.74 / 13.9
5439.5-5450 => -0.59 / 14.3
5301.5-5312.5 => -3.61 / 15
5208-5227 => -4.88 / 12.4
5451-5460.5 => -0.26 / 14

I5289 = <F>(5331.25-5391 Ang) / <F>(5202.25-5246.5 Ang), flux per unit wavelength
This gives 1.15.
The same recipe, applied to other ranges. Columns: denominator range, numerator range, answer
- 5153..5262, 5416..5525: 1.25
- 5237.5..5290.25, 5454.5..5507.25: 1.08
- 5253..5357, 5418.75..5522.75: 1.04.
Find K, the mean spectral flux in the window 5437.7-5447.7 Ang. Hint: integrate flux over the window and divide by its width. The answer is 14.5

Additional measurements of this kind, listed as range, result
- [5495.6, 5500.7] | 14.3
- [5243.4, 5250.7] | 13.5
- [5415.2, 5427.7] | 14.6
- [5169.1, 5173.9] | 6.58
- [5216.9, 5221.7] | 13.7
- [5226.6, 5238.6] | 12.3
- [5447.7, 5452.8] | 15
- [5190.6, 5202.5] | 11.9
